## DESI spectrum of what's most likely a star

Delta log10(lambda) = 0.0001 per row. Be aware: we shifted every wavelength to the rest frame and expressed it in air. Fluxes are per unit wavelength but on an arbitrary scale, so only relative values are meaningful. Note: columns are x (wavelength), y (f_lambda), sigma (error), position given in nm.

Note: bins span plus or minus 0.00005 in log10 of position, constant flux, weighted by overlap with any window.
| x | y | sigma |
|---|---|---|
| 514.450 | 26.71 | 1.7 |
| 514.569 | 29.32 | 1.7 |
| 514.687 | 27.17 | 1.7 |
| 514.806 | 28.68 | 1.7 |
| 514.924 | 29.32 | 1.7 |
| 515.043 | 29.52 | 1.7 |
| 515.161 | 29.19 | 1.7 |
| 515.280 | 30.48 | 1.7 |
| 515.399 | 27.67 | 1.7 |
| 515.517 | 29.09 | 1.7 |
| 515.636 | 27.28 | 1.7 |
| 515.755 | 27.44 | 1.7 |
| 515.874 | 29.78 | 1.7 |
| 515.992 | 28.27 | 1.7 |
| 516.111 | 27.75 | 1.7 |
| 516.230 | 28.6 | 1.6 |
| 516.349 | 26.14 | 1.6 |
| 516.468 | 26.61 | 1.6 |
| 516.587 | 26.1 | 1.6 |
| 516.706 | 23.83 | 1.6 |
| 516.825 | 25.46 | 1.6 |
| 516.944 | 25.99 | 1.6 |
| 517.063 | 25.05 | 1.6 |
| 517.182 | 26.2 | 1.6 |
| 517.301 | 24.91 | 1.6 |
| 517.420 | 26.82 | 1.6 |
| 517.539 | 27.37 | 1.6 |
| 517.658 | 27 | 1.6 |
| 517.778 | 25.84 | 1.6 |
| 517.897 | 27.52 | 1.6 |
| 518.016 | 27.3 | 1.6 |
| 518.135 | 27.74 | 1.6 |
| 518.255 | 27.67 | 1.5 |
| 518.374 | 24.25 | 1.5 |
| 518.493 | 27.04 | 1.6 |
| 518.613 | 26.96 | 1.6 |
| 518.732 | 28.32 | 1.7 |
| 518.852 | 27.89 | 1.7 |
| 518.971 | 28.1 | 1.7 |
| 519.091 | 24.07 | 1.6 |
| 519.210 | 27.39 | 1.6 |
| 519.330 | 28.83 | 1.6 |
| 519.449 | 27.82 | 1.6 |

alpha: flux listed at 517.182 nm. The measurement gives 26.2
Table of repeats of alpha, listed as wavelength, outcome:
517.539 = 27.37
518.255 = 27.67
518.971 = 28.1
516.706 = 23.83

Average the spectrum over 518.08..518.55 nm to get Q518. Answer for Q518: 26.7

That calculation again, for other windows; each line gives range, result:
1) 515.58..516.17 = 28.1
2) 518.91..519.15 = 26.1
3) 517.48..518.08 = 27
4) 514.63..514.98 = 28.4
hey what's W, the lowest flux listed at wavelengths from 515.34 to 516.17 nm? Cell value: 27.28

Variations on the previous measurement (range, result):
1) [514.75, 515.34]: 28.68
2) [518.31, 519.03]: 24.25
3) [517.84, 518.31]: 27.3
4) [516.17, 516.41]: 26.14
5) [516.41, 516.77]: 23.83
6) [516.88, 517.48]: 24.91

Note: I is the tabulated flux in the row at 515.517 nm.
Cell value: 29.09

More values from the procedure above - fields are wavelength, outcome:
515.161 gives 29.19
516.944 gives 25.99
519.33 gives 28.83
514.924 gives 29.32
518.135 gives 27.74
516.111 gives 27.75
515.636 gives 27.28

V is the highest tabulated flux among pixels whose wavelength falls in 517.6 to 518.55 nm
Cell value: 27.74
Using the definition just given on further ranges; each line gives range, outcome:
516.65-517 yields 25.99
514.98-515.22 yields 29.52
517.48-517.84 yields 27.37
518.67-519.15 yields 28.32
